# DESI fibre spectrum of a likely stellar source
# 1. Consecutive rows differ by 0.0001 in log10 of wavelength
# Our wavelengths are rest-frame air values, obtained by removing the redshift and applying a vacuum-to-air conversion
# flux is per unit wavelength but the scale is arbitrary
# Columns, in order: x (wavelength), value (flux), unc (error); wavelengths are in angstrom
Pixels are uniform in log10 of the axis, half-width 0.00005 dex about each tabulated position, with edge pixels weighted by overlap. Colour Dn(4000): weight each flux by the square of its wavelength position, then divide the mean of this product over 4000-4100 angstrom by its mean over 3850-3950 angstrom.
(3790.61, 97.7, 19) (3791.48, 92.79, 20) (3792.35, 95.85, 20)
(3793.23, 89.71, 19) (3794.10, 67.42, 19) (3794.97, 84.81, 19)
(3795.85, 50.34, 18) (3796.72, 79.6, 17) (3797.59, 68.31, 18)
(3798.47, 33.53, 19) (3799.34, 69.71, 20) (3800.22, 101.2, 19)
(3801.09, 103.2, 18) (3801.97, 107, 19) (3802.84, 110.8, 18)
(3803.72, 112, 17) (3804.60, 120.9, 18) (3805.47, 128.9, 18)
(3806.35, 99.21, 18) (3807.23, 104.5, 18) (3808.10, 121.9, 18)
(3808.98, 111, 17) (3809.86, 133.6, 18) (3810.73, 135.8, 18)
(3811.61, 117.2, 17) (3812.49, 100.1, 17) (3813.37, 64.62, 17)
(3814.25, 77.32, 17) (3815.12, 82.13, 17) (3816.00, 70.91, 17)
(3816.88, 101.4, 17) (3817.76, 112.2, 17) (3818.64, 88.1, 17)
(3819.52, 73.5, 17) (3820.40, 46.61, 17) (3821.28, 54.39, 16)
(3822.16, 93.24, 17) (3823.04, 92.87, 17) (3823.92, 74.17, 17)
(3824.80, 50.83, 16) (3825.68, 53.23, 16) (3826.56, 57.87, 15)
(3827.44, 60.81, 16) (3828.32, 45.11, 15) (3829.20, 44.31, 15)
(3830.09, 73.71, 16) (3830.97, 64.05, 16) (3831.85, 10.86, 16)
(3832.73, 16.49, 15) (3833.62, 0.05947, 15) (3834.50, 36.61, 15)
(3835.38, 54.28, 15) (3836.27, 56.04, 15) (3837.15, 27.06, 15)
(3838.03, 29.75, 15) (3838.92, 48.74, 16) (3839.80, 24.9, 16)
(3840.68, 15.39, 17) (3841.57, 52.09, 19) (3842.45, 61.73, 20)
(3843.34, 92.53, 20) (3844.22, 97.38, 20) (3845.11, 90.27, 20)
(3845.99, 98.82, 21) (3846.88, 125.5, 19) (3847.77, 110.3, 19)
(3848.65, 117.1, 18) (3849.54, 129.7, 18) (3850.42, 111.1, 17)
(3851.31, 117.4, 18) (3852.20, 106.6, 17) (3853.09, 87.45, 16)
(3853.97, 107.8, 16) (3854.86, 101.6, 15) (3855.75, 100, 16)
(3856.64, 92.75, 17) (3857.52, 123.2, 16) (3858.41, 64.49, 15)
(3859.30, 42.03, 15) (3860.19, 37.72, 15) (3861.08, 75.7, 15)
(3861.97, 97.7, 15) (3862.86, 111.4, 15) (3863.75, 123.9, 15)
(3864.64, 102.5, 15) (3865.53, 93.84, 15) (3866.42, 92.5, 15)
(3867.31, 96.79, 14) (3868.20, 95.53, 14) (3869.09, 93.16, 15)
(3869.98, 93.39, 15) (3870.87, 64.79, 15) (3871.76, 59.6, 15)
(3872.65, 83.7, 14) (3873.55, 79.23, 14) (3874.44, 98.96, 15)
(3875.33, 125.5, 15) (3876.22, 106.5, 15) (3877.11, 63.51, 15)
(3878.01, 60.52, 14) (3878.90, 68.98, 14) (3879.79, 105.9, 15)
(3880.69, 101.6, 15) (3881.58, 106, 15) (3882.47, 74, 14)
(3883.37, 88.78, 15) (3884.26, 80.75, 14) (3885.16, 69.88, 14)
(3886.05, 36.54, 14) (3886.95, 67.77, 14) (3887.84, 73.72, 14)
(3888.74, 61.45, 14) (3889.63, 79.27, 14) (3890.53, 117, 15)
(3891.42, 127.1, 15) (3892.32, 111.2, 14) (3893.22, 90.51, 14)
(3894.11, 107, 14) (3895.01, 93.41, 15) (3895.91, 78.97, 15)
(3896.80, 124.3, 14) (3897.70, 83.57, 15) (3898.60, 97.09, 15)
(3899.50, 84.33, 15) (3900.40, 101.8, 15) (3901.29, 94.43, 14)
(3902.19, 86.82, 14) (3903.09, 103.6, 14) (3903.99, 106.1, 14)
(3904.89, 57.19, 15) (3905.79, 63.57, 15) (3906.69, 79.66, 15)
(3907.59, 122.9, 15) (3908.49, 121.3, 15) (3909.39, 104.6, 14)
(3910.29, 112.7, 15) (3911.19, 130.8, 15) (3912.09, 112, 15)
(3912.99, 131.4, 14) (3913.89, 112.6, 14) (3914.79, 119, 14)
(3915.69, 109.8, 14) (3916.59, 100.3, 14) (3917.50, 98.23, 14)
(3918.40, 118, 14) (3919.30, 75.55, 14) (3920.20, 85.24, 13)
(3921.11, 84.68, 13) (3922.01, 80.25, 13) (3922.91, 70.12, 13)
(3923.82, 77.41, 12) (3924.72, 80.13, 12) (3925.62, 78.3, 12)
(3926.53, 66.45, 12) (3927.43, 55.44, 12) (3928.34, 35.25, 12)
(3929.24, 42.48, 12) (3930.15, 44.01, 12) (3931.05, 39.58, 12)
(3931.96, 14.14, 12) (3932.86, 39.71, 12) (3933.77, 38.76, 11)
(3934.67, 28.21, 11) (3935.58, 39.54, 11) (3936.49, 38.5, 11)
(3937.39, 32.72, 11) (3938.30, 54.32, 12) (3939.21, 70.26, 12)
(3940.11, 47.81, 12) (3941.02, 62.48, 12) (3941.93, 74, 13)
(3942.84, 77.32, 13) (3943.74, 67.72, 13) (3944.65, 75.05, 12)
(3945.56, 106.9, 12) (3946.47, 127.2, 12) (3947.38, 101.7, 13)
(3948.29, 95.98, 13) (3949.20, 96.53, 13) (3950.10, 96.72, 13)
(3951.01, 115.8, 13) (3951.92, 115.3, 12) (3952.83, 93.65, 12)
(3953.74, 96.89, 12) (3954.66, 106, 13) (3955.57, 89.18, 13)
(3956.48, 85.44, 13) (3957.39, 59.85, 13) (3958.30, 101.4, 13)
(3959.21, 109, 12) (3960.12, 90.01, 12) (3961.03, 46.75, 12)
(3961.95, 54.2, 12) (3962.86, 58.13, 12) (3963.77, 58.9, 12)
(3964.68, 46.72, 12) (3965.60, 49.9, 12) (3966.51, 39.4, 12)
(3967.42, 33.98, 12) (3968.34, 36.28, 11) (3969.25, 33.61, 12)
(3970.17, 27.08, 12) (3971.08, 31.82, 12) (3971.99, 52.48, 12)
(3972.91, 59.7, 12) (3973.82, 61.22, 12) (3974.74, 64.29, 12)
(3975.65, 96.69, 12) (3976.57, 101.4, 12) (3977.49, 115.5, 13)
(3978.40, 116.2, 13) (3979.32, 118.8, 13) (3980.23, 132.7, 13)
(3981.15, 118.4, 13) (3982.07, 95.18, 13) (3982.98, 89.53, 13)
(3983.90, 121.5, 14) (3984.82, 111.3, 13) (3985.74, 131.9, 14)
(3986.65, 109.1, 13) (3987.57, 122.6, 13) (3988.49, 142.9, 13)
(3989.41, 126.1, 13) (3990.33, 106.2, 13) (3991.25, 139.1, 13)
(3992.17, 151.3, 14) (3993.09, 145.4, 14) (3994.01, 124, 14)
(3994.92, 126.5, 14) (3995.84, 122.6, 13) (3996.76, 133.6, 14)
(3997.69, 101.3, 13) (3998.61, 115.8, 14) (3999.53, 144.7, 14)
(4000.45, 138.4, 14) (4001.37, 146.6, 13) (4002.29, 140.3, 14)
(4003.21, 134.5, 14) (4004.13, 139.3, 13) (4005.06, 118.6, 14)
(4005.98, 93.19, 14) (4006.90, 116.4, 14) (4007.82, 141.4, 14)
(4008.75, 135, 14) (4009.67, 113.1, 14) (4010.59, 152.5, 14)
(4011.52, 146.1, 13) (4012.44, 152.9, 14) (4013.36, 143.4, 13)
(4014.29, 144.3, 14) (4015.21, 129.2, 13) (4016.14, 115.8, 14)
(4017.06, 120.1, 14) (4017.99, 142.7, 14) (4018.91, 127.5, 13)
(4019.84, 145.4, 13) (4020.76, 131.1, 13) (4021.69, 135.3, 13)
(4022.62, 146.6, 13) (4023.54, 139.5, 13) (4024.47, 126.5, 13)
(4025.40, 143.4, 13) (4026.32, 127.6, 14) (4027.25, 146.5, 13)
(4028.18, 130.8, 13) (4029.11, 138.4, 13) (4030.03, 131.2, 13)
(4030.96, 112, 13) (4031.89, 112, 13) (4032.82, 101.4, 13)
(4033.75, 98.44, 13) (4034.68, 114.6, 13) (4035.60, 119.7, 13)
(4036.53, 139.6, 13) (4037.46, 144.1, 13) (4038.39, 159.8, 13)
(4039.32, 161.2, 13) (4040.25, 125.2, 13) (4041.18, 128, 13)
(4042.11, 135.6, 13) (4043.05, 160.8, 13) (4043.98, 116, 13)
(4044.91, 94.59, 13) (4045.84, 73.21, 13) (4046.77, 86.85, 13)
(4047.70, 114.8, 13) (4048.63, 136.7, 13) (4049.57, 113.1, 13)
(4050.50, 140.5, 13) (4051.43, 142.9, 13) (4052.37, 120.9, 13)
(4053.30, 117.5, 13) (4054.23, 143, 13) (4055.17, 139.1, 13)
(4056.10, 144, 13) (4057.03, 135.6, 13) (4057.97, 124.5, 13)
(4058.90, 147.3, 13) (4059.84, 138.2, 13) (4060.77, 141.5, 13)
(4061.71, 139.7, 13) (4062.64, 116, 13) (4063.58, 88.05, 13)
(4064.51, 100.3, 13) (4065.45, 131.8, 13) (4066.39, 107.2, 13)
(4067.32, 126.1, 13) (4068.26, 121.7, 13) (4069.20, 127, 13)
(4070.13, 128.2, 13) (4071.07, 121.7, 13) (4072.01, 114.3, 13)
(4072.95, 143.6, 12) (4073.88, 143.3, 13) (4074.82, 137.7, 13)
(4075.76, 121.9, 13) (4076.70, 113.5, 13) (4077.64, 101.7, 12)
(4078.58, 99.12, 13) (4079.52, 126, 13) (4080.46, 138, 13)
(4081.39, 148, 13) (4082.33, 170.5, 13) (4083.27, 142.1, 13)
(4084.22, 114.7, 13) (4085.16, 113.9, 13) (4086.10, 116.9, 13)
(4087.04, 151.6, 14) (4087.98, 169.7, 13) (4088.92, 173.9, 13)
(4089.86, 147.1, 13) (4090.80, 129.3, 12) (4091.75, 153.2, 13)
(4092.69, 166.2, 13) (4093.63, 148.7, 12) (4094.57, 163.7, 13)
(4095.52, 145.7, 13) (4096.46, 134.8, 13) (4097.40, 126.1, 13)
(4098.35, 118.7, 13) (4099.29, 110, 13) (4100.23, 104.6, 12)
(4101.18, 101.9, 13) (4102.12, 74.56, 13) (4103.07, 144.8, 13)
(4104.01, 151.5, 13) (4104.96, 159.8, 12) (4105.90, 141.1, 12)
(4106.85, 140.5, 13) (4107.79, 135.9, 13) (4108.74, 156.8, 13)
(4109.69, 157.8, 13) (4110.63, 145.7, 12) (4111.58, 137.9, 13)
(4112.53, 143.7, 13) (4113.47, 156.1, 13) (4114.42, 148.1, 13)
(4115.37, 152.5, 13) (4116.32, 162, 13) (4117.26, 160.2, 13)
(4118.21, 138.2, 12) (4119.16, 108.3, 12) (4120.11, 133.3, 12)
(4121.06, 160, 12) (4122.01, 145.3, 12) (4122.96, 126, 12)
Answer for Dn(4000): 1.7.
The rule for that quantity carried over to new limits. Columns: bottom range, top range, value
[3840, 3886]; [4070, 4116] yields 1.72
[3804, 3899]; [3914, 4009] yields 1.13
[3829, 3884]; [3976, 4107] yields 1.77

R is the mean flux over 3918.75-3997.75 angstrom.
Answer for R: 81.9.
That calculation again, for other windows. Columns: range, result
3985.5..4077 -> 129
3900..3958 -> 82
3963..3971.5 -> 40.5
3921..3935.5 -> 53.6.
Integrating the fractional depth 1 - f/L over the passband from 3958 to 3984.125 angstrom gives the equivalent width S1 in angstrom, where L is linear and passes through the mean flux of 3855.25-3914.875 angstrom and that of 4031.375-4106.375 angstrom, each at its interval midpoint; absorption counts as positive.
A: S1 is 8.52 angstrom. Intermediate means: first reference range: 91.9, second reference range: 129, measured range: 74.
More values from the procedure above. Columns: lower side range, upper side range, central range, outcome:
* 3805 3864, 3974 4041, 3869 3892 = 2.0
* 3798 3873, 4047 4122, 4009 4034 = -2.3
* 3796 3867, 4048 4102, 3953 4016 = 5.4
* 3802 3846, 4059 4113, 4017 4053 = -2.0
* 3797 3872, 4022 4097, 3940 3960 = 2.8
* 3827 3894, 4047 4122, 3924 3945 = 9.7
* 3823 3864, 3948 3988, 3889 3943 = -2.2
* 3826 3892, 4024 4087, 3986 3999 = -1.8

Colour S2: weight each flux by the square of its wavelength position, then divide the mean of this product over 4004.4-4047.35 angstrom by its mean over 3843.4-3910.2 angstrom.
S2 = 1.5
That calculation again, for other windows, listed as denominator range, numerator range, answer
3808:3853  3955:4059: 1.67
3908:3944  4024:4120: 1.91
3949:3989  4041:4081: 1.53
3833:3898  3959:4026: 1.39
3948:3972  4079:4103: 2.03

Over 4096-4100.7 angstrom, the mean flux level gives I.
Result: 119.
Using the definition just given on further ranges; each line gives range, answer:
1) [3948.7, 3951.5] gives 103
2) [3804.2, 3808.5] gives 115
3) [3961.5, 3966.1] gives 53.5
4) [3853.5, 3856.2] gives 103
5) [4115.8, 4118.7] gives 153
